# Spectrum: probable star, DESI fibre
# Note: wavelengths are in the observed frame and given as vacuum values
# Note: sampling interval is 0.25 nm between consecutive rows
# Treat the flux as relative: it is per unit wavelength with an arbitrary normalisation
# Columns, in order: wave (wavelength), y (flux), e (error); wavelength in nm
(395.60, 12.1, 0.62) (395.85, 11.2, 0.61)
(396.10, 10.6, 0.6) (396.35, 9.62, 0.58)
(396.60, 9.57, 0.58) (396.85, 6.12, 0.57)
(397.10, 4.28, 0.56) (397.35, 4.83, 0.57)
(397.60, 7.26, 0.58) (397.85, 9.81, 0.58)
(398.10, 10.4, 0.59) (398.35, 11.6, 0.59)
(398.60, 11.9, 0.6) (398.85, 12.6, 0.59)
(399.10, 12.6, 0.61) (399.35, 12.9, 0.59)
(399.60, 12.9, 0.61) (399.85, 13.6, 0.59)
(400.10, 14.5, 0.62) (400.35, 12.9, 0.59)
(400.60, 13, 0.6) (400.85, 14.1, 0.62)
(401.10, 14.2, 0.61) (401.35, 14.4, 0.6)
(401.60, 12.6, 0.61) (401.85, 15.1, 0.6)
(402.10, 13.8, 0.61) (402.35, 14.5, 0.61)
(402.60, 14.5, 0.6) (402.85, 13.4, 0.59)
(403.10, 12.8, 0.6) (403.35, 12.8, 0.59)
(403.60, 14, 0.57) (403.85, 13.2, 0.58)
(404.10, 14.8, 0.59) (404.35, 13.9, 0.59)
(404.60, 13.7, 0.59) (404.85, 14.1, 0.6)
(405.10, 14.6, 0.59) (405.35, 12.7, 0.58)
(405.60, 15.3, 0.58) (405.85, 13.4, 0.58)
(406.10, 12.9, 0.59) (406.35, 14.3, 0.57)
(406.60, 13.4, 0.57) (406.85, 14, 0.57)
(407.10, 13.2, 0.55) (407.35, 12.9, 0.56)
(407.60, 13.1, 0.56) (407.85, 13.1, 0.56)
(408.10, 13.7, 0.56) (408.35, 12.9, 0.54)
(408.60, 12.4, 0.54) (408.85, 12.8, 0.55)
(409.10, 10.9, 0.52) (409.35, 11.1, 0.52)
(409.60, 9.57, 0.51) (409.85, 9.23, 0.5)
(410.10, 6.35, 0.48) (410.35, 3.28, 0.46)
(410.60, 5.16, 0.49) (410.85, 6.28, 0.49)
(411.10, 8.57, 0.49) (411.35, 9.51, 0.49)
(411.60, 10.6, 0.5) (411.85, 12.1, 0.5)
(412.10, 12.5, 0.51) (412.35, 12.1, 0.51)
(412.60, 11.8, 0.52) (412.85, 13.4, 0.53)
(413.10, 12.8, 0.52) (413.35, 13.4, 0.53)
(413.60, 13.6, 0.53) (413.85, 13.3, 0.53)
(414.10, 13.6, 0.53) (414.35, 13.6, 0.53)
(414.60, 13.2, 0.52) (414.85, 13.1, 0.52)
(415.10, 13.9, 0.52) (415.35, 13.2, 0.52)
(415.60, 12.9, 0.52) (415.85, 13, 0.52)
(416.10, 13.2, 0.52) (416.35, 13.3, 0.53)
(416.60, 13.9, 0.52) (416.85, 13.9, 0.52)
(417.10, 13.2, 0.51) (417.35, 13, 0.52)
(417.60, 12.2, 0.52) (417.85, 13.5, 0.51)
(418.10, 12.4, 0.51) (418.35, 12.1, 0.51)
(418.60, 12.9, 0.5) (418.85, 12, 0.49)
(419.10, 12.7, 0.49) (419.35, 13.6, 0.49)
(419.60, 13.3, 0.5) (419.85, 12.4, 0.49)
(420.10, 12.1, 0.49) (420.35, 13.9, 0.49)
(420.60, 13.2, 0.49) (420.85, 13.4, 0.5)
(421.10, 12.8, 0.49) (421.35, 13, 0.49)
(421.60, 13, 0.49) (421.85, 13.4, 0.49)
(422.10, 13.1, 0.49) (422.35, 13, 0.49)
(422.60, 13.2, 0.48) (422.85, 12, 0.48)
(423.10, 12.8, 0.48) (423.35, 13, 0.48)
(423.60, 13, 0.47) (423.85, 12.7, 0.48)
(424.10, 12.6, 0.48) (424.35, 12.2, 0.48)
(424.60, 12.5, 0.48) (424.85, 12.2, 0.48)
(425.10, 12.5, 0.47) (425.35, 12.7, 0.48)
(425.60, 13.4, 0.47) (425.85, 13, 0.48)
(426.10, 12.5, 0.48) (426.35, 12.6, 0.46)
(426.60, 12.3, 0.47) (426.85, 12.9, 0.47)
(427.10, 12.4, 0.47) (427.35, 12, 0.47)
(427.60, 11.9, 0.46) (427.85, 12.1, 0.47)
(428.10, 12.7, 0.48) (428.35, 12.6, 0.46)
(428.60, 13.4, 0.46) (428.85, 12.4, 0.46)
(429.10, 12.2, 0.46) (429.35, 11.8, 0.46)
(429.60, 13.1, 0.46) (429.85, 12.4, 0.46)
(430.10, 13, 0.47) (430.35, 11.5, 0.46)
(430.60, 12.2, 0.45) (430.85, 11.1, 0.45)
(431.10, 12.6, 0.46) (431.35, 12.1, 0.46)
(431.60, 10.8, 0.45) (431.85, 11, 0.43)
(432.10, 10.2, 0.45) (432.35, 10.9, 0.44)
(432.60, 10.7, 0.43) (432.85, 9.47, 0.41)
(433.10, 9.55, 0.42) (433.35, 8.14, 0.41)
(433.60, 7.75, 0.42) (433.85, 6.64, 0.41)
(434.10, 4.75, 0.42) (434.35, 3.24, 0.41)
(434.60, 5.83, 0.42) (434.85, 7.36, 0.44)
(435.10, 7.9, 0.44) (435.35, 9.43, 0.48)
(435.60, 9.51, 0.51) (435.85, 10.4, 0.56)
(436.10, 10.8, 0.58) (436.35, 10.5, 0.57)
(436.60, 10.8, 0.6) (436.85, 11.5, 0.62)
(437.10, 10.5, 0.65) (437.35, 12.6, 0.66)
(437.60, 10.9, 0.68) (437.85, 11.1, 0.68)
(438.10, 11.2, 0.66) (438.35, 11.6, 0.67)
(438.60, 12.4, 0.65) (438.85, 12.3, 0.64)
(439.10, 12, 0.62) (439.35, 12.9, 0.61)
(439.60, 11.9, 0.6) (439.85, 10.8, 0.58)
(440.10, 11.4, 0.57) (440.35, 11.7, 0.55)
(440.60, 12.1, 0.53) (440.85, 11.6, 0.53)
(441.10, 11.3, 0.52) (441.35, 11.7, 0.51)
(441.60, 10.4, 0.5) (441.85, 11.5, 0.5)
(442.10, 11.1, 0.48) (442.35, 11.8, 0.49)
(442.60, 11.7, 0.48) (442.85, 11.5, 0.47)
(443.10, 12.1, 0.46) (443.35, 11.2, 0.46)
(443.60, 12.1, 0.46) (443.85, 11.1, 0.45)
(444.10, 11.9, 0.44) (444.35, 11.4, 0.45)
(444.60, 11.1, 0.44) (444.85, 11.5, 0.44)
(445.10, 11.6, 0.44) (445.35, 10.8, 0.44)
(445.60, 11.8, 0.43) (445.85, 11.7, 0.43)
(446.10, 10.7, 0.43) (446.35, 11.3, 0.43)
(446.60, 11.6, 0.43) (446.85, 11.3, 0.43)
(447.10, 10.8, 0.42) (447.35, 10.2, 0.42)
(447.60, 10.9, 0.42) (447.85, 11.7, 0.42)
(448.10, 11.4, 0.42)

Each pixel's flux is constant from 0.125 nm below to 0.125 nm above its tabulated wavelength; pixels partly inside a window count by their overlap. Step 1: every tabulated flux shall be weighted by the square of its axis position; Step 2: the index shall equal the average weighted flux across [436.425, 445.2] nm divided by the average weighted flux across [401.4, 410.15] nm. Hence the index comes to 1.04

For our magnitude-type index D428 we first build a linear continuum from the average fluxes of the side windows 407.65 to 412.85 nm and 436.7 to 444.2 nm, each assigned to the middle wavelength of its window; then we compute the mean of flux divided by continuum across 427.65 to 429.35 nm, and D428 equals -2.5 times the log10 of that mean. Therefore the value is -0.13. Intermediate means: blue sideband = 10.3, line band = 12.5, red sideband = 11.6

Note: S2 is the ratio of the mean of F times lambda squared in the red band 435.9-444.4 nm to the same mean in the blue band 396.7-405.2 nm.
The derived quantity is 1.1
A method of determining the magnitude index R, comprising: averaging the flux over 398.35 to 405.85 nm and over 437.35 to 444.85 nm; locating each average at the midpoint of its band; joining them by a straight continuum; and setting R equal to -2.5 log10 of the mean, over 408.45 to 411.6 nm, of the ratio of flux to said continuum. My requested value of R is 0.432 mag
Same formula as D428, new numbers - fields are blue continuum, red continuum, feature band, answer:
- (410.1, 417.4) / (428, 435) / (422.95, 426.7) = -0.165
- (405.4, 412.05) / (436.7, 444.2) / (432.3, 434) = 0.281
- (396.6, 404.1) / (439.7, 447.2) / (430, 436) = 0.226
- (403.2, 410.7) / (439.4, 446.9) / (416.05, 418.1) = -0.102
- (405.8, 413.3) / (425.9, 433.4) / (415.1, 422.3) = -0.136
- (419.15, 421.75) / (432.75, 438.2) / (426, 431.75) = -0.138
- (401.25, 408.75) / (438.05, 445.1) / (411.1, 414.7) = 0.069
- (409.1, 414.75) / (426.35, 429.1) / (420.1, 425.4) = -0.083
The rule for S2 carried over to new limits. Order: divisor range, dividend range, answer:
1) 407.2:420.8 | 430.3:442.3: 0.96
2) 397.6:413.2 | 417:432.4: 1.12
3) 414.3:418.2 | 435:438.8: 0.90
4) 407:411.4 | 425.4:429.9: 1.34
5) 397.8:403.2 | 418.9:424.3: 1.09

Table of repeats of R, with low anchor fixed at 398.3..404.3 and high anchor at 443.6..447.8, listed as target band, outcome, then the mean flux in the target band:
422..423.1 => -0.03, 12.8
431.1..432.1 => 0.06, 11.3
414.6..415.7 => -0.04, 13.3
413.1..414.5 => -0.05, 13.4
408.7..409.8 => 0.19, 11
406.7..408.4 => -0.01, 13.3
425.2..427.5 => -0.04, 12.6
